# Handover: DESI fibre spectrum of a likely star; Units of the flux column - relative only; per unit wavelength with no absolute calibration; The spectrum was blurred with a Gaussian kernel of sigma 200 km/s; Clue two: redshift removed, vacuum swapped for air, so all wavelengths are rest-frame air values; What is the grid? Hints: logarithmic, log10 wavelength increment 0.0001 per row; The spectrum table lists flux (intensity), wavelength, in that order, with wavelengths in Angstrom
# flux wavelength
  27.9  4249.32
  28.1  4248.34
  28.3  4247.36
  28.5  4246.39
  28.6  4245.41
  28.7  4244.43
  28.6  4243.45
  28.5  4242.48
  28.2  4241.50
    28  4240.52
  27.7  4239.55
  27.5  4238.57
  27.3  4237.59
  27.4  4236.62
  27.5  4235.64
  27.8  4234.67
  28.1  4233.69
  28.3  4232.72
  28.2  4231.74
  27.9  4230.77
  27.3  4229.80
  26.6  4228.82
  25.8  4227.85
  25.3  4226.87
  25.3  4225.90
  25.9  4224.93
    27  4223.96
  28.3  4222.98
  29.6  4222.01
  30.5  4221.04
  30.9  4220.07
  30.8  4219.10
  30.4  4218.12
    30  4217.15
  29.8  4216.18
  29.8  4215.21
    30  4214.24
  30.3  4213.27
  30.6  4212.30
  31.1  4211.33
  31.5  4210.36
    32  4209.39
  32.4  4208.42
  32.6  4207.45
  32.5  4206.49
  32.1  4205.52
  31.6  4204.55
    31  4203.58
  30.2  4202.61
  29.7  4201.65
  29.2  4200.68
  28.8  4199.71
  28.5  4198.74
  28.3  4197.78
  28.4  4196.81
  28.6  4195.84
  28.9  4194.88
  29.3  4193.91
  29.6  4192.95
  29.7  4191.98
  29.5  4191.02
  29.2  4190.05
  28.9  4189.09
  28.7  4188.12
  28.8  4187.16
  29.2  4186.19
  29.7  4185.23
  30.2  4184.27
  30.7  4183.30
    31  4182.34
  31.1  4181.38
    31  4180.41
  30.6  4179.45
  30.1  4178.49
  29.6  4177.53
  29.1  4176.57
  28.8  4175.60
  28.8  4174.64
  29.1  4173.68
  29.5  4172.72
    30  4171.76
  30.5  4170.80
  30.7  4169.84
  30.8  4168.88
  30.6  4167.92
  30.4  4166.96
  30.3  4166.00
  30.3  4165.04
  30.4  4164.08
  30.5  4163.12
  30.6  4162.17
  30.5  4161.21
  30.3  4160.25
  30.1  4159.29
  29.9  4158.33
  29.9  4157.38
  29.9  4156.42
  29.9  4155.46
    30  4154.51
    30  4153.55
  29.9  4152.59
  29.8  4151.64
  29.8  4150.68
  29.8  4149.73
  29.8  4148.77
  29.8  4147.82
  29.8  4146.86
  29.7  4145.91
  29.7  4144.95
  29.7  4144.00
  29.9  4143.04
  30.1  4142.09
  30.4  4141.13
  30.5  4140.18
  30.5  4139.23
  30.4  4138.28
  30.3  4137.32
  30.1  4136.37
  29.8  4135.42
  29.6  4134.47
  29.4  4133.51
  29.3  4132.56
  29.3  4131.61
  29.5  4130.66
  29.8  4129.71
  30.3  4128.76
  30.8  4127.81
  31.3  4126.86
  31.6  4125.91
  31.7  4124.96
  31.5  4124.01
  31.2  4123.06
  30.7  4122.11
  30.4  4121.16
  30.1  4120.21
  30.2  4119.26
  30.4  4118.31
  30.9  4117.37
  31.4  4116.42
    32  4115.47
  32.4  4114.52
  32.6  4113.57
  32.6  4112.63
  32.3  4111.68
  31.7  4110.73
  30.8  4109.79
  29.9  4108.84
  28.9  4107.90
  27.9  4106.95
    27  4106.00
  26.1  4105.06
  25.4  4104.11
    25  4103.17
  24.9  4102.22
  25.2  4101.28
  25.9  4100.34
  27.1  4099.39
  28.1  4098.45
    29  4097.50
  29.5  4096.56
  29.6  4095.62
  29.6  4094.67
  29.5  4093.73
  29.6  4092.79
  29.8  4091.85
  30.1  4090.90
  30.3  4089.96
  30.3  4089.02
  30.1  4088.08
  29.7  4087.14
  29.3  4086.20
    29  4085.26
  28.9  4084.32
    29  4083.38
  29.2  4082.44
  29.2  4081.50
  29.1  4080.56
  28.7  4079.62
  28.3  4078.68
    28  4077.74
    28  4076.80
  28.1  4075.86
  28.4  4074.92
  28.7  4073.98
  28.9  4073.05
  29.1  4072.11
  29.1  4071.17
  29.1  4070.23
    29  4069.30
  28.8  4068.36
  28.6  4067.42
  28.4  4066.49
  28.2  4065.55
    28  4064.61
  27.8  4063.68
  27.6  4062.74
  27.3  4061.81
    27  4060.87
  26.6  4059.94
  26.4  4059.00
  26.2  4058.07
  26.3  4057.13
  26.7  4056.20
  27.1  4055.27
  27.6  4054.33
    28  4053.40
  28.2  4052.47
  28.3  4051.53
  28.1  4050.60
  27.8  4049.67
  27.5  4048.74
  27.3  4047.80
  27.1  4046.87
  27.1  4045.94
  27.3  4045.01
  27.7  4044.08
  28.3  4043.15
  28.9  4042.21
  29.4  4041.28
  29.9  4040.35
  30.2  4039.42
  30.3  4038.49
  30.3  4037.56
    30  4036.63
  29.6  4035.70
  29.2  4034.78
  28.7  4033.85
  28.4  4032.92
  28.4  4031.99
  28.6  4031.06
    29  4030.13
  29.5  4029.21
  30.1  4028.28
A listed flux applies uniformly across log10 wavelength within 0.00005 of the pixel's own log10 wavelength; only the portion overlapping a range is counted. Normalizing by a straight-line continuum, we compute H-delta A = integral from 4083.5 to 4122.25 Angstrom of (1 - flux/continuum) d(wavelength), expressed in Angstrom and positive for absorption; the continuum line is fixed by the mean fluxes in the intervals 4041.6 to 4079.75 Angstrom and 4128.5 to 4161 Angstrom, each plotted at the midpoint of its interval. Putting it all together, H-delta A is -0.6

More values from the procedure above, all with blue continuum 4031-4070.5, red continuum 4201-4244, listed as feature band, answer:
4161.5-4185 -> -1.1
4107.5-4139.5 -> -2.4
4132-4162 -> -1.3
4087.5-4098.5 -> -0.5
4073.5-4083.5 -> -0.1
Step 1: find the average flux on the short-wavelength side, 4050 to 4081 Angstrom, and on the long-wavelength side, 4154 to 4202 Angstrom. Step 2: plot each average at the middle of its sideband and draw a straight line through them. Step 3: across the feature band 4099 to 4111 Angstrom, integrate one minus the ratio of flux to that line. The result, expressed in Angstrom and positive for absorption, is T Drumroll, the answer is 0.6 Angstrom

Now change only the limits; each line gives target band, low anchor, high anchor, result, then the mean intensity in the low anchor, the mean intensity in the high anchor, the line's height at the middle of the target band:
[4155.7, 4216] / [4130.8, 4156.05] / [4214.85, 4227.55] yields -1.8 Angstrom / 29.9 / 28.7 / 29.2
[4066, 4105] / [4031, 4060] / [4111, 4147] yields 1.0 Angstrom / 28.2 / 30.6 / 29.3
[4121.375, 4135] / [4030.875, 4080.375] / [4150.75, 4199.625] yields -0.6 Angstrom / 28.2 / 29.8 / 29.2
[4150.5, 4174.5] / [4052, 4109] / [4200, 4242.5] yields -1.2 Angstrom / 28.2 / 29.1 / 28.7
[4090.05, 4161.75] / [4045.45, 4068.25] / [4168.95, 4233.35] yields -3.3 Angstrom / 27.5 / 29.5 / 28.5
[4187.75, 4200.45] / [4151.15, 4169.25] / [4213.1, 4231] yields 0.1 Angstrom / 30.2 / 28.5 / 29.3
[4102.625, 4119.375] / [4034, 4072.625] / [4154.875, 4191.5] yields -0.5 Angstrom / 28.2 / 30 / 29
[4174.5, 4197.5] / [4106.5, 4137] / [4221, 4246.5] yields -0.5 Angstrom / 30.6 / 27.7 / 28.9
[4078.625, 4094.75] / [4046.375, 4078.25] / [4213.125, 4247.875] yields -0.9 Angstrom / 27.9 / 28.3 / 27.9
